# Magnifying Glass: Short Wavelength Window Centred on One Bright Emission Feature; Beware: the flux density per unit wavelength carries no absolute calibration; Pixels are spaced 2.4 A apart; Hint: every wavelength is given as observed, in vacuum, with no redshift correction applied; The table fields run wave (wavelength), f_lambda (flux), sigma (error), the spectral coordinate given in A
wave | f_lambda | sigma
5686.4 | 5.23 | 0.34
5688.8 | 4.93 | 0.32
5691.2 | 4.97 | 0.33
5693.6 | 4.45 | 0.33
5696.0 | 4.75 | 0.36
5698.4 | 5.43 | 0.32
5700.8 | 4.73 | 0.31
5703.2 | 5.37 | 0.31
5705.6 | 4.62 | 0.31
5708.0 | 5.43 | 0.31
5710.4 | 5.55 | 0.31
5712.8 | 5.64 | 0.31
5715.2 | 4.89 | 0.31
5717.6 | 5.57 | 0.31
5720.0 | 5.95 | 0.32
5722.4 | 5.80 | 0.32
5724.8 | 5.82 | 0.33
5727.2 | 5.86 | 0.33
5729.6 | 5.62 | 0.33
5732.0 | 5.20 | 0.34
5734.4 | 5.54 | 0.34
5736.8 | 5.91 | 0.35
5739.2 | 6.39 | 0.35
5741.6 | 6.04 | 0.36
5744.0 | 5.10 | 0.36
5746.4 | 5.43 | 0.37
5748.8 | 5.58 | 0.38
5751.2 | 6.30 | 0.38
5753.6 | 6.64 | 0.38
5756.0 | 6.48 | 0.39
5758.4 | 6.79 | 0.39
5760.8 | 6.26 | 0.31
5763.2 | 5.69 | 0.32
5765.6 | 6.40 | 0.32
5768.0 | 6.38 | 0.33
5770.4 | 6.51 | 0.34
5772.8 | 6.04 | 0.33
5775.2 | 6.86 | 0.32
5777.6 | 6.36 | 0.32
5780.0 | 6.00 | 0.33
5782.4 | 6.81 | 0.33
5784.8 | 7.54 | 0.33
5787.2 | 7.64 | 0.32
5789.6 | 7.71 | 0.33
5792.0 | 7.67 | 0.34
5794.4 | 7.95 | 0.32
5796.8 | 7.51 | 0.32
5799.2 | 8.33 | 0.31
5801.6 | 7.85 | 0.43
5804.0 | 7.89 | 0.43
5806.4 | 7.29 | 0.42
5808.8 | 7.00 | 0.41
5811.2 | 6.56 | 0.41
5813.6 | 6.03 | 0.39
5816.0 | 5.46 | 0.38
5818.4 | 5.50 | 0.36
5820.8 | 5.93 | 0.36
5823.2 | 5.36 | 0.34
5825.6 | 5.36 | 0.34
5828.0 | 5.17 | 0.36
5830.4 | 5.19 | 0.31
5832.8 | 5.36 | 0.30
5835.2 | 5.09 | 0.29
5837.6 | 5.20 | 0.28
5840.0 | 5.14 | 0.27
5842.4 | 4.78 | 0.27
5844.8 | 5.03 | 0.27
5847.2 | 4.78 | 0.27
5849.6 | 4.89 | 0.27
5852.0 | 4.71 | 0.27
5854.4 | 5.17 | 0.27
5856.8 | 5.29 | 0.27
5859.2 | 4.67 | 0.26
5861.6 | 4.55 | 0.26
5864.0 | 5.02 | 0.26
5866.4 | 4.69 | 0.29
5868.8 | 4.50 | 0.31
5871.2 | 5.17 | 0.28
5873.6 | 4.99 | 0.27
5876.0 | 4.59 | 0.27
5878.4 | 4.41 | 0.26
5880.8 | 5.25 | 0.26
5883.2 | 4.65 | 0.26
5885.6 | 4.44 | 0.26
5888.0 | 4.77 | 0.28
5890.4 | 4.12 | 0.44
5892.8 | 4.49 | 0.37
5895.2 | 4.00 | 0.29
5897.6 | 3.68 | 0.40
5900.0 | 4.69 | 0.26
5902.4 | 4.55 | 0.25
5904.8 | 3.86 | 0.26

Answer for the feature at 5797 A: C III] 1909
